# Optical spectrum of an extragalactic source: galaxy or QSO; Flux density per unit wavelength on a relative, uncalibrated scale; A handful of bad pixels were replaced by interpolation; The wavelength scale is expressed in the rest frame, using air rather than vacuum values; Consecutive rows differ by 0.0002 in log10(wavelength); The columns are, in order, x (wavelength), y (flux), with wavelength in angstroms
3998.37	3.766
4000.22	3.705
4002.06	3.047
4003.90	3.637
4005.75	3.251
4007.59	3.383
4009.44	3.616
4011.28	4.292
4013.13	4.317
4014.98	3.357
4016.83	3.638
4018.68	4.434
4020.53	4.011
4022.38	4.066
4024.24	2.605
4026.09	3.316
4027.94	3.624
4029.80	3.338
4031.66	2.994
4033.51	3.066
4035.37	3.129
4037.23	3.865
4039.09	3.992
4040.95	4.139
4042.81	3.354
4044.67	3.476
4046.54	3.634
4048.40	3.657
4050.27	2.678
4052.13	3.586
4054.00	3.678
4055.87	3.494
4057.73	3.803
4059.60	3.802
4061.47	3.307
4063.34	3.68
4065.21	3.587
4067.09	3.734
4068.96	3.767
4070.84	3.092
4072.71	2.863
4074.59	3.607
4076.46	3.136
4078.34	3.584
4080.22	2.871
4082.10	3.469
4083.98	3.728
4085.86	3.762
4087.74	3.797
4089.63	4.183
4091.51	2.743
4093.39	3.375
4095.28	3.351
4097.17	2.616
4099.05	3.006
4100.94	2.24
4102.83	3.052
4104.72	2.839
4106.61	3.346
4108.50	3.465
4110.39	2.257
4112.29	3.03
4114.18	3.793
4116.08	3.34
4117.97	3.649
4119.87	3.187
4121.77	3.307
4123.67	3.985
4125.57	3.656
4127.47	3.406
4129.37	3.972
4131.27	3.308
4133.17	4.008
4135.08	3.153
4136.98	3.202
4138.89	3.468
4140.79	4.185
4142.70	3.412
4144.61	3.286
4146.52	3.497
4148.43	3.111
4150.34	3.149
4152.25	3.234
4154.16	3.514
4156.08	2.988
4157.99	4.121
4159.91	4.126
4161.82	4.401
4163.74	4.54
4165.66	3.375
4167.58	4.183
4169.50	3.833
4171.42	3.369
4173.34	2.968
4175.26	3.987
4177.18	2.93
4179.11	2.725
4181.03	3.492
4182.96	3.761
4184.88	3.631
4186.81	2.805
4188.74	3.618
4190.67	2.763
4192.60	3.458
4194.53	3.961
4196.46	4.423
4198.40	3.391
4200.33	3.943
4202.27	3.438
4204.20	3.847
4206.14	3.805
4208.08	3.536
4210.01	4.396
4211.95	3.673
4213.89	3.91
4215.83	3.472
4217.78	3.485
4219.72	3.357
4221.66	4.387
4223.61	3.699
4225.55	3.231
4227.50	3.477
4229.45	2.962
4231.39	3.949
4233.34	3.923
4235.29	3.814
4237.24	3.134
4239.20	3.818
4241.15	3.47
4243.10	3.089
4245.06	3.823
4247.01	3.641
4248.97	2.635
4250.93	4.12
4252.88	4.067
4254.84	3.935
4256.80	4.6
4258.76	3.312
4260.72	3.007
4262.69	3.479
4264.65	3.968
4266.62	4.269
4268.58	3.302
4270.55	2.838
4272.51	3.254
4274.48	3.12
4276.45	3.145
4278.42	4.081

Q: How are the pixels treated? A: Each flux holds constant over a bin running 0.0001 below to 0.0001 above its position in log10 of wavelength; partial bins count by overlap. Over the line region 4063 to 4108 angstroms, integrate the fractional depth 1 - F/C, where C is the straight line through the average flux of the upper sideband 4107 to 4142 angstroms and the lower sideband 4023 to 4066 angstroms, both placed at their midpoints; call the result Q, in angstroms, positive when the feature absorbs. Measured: 2.1 angstroms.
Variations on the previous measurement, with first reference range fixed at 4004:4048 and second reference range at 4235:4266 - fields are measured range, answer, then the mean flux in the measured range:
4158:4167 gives -1.2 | 4.11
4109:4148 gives 1.7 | 3.45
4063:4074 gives 0.5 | 3.44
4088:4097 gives 0.6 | 3.37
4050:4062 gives 0.3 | 3.53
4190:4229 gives -0.7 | 3.68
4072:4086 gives 1.0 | 3.36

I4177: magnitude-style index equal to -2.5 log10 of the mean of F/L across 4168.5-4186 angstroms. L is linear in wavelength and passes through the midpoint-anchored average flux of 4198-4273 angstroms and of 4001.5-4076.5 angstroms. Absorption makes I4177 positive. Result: 0.06 mag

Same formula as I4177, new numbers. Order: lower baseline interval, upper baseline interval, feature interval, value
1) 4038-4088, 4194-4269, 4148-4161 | 0.038 mag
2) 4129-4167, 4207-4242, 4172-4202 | 0.053 mag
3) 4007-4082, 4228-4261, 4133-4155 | 0.051 mag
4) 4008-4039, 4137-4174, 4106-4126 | 0.080 mag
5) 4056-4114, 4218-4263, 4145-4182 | -0.028 mag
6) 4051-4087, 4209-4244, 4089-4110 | 0.149 mag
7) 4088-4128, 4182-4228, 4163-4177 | -0.059 mag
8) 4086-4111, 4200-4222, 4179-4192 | 0.097 mag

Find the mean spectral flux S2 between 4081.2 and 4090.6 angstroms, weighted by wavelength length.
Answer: 3.79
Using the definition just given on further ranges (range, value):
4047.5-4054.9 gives 3.4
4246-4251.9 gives 3.47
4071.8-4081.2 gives 3.21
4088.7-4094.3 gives 3.44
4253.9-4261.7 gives 3.71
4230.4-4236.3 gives 3.89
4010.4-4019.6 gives 4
